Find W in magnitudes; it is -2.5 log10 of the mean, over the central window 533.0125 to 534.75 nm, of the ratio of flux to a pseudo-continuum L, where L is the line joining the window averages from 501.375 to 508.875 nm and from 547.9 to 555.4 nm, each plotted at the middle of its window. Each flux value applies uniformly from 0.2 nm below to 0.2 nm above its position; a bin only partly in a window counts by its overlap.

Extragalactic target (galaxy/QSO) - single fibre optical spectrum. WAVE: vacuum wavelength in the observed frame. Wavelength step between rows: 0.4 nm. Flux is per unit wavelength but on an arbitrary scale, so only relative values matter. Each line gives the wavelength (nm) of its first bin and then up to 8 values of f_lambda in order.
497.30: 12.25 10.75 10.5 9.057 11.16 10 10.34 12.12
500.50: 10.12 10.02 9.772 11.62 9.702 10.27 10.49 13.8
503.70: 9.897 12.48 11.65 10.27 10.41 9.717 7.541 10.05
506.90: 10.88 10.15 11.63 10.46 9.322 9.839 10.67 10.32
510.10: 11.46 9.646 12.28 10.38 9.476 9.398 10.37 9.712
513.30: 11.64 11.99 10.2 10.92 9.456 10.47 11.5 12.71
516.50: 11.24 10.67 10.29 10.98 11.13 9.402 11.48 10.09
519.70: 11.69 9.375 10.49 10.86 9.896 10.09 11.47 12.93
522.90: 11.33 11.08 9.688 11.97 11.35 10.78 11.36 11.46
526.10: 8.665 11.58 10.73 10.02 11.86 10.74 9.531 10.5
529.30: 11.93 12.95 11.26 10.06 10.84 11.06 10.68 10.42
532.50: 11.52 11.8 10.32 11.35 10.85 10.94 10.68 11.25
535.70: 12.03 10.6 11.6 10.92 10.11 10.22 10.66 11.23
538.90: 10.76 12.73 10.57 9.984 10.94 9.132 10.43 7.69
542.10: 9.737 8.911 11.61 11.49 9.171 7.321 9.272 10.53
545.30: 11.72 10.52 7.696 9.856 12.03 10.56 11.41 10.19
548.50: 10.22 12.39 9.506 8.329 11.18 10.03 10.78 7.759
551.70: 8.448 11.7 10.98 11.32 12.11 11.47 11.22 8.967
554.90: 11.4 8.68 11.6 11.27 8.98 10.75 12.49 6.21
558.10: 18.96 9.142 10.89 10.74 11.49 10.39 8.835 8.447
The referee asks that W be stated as -0.048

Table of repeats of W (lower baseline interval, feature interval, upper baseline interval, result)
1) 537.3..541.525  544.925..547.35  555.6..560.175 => 0.04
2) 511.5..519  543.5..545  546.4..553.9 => 0.18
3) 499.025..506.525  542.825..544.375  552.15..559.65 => 0.12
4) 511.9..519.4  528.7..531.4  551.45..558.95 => -0.05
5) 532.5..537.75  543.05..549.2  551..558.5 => 0.06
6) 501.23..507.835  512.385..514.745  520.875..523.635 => 0.00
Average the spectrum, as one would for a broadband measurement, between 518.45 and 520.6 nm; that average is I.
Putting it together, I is 10.5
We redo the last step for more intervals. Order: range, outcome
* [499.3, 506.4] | 10.6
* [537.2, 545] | 10.1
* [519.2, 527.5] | 10.8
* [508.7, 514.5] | 10.5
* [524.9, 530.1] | 10.9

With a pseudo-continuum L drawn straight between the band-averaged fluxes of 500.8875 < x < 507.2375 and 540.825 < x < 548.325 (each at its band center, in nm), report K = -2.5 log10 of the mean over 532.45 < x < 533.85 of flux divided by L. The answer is -0.11 mag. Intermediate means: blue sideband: 10.5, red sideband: 9.98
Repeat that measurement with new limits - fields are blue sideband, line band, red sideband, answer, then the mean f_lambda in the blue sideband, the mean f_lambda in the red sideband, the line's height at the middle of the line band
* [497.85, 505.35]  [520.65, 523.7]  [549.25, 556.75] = -0.04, 10.7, 10.3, 10.6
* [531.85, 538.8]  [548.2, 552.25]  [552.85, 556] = 0.09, 11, 10.8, 10.9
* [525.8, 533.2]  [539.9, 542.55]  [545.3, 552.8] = 0.10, 10.9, 10.3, 10.5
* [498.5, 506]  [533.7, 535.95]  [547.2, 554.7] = -0.06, 10.7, 10.4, 10.5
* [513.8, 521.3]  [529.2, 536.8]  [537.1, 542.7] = -0.08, 10.7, 10.2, 10.4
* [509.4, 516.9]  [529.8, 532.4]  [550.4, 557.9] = -0.03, 10.7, 10.3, 10.6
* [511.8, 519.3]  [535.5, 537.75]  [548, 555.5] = -0.05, 10.7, 10.4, 10.5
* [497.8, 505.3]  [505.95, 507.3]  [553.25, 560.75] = 0.11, 10.7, 10.8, 10.7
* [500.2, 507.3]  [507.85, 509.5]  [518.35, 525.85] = 0.05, 10.5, 10.9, 10.6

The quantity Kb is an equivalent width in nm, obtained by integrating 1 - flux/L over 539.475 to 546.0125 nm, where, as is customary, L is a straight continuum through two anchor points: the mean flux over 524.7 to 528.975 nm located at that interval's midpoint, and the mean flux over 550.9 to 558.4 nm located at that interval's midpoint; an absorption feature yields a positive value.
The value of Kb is 0.50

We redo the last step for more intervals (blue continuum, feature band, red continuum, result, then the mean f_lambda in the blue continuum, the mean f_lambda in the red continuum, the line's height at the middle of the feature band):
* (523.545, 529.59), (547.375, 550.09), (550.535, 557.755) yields 0.024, 10.9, 10.4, 10.5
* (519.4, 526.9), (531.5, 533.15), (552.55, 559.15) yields -0.027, 10.9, 11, 10.9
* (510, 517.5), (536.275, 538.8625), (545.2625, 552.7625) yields -0.095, 10.7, 10.3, 10.4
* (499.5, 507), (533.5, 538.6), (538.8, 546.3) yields -0.431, 10.6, 10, 10.1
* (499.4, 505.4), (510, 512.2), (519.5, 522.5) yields 0.071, 10.9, 10.7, 10.8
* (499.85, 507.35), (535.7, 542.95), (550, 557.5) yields 0.086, 10.6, 10.6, 10.6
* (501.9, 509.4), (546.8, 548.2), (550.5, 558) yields -0.079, 10.5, 10.4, 10.5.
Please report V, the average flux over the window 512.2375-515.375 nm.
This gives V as 10.6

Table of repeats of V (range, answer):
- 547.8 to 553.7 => 10.4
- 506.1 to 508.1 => 10.3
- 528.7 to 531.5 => 11.2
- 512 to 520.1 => 10.7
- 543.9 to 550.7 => 10.2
